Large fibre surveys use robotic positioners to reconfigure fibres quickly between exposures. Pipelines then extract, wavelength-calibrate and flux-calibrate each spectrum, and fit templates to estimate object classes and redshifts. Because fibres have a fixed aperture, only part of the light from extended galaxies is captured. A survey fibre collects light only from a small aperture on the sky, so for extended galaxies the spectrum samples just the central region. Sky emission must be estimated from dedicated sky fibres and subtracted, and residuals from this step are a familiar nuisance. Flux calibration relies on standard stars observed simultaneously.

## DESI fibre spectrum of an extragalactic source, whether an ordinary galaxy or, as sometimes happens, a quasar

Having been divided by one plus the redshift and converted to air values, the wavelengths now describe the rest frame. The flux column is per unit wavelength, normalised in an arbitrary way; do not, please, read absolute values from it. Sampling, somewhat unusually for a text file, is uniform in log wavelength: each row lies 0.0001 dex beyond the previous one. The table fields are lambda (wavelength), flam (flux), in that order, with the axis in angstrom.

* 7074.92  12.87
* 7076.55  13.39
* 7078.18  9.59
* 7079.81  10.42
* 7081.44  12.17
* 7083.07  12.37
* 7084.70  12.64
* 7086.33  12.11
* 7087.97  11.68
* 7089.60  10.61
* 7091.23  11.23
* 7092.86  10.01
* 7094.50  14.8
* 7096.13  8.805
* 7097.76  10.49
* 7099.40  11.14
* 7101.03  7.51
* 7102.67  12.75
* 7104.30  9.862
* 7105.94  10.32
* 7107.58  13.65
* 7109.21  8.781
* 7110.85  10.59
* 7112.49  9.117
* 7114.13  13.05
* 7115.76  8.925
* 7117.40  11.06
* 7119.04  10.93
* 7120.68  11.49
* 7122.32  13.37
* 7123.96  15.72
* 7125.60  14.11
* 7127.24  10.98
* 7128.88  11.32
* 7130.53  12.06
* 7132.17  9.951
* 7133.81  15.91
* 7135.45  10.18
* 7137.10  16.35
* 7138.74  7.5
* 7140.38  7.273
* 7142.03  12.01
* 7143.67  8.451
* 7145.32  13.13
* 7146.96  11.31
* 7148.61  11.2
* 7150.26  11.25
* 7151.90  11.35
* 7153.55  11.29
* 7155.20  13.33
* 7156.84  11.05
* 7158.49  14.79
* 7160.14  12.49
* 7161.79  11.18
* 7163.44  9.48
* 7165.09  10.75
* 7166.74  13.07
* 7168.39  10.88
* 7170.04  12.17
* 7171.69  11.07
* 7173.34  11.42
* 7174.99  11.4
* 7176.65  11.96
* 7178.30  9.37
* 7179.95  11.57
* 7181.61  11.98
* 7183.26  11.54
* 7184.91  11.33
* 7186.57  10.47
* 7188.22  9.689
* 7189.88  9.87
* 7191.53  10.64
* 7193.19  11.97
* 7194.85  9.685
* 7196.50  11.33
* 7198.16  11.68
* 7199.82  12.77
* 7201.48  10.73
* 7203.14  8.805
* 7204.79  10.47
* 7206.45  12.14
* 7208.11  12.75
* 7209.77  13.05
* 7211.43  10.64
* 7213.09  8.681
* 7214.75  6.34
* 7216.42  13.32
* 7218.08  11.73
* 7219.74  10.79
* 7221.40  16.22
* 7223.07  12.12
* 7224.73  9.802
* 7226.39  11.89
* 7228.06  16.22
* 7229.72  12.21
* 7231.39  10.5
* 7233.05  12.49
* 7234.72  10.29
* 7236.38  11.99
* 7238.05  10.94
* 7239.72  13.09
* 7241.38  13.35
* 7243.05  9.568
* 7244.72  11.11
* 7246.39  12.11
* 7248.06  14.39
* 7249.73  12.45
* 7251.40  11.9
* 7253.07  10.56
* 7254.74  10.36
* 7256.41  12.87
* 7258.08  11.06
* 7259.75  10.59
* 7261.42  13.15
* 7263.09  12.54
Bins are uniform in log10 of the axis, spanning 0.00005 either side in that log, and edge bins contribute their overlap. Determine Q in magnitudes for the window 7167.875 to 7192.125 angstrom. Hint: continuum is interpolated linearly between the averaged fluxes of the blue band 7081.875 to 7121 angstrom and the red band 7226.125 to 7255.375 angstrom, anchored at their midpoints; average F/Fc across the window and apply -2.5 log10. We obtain 0.050 mag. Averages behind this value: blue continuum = 11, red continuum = 12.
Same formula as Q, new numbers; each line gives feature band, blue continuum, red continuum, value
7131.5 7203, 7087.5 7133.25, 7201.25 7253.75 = 0.01 mag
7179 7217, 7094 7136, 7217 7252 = 0.10 mag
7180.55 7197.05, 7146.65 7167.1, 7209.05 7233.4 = 0.08 mag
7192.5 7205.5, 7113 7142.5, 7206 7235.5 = 0.08 mag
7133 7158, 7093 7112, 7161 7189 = -0.05 mag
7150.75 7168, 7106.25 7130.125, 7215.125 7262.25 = -0.01 mag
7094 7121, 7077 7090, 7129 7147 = 0.07 mag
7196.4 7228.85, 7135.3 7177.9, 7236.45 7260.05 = 0.01 mag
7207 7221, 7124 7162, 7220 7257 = 0.08 mag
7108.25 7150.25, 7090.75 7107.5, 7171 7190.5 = -0.05 mag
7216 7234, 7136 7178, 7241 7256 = -0.07 mag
